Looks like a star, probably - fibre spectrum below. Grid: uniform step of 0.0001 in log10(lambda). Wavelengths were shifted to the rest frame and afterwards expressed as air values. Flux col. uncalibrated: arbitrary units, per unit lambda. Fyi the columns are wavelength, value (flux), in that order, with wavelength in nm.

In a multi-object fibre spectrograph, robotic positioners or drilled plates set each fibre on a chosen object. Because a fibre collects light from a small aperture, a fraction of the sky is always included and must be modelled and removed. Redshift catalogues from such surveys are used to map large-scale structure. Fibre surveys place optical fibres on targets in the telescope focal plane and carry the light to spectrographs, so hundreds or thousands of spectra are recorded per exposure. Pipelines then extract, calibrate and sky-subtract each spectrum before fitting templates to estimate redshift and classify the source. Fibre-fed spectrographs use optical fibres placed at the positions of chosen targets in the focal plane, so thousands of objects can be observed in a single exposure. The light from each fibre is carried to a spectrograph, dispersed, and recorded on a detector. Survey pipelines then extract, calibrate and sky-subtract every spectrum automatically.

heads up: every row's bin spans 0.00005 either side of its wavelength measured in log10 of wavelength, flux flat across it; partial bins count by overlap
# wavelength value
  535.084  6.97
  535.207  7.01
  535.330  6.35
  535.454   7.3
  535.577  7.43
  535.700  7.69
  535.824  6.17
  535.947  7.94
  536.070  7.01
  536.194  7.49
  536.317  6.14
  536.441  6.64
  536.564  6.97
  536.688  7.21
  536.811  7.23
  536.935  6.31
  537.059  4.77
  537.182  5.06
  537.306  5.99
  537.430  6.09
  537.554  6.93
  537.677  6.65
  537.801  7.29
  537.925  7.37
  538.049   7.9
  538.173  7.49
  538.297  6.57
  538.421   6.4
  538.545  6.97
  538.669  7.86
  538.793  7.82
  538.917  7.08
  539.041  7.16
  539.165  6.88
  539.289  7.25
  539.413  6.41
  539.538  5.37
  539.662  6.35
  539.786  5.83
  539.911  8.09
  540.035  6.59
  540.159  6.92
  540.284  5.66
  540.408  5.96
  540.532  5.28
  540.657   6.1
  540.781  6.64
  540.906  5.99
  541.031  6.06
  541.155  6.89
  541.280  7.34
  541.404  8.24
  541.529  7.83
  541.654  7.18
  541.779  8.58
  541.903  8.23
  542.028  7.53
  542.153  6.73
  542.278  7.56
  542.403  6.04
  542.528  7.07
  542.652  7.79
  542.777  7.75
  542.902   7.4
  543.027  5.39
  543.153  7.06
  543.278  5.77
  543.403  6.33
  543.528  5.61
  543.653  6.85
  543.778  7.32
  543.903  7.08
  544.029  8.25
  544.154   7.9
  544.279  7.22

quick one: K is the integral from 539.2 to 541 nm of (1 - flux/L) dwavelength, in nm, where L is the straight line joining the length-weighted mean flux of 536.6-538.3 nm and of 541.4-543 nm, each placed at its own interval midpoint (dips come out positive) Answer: 0.20 nm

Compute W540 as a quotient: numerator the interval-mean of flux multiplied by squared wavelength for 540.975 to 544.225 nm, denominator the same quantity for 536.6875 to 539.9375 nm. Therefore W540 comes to 1.08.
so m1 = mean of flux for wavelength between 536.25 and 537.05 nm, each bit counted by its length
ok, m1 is 6.62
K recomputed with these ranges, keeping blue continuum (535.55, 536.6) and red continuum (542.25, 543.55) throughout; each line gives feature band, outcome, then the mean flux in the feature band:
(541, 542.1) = -0.129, 7.58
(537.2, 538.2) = 0.015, 6.86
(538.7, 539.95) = 0.012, 6.82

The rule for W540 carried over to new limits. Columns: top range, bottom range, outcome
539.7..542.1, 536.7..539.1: 1.02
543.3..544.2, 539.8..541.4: 1.09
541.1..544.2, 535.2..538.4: 1.08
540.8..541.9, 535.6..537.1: 1.09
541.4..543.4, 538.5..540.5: 1.08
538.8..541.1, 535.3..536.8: 0.93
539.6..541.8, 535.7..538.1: 1.02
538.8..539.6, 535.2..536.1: 0.96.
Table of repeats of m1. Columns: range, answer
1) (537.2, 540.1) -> 6.86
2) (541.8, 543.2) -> 7.18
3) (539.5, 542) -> 6.78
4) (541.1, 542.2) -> 7.63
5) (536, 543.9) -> 6.8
